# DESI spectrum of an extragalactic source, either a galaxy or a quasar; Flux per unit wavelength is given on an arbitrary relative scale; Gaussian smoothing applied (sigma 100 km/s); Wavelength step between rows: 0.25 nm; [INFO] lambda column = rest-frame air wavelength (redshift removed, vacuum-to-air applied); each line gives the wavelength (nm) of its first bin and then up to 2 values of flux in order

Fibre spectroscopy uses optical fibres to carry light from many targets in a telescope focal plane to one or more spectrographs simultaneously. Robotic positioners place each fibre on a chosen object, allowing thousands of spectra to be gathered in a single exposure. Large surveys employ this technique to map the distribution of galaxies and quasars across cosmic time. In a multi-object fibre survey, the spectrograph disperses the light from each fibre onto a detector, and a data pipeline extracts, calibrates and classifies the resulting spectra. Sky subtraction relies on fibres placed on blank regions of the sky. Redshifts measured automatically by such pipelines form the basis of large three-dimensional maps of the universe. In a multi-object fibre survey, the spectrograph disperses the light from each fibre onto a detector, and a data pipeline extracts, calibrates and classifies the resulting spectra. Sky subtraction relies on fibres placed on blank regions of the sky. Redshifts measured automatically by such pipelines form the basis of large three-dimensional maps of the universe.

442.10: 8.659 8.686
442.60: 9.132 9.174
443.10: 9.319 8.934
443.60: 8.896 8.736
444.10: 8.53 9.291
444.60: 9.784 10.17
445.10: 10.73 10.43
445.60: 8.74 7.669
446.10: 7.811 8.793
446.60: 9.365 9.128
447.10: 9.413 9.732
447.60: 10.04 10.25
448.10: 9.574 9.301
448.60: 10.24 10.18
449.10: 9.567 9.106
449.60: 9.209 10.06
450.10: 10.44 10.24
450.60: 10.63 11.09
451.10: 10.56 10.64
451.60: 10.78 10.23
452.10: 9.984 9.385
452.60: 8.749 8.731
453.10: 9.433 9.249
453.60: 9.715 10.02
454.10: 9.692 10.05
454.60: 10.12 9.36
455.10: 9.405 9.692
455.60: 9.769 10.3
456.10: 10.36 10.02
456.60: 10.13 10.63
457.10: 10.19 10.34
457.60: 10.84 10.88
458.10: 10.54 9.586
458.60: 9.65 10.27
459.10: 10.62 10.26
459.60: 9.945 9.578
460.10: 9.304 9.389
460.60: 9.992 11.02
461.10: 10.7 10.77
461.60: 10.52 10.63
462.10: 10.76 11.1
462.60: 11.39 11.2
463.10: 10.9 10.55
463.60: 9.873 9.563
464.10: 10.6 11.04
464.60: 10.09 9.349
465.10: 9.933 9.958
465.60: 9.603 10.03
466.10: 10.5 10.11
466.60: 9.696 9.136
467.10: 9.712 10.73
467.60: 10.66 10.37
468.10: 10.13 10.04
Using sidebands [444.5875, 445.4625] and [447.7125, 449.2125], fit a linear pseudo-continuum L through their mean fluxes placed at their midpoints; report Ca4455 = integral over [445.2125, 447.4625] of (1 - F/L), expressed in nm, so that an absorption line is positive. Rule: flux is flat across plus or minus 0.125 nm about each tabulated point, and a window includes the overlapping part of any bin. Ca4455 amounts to 0.252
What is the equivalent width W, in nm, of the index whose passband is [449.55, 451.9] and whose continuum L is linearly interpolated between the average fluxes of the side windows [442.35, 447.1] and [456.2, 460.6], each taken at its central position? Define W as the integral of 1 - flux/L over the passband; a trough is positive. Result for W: -0.21 nm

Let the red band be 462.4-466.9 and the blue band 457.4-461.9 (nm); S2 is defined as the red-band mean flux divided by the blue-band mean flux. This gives 1.00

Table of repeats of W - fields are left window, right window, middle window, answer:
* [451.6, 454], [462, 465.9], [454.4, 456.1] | -0.015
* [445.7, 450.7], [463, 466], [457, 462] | -0.159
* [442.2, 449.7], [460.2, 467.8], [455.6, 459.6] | -0.127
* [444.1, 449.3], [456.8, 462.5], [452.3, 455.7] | 0.147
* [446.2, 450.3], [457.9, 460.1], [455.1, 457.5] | -0.044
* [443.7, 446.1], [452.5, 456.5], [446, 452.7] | -0.251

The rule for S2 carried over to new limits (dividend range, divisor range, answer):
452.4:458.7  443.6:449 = 1.05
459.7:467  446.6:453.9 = 1.04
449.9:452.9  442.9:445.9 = 1.09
